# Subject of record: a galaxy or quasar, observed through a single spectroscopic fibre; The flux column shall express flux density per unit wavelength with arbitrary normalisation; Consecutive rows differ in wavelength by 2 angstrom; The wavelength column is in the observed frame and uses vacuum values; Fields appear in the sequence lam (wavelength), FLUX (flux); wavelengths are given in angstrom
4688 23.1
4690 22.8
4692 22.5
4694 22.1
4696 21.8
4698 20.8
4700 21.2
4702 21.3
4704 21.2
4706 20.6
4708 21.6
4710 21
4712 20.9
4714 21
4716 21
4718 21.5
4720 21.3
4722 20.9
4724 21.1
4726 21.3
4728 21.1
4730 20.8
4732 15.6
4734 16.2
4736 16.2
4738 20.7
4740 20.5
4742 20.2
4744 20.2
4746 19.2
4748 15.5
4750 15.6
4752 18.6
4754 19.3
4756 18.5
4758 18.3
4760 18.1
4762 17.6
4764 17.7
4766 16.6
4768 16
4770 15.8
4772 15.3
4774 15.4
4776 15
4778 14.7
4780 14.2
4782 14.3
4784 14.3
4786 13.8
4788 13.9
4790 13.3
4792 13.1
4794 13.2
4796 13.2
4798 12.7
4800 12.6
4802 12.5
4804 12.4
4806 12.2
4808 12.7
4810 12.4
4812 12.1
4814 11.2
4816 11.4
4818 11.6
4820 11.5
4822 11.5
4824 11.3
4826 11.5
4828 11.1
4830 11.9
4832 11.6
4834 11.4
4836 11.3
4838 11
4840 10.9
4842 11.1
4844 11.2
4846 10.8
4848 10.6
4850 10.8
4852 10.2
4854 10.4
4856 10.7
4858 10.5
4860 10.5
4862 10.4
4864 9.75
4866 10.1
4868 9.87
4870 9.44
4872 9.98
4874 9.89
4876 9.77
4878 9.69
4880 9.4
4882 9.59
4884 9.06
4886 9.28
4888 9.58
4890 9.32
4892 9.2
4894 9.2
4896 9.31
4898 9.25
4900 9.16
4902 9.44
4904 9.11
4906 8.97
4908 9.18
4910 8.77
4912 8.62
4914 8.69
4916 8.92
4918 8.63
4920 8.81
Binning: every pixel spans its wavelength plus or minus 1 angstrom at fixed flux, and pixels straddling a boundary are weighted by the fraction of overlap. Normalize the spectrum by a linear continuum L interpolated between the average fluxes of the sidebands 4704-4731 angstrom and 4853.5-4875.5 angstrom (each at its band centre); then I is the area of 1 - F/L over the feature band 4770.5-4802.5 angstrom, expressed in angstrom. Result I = 4.1 angstrom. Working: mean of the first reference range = 21.1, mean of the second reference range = 10.1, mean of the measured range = 13.9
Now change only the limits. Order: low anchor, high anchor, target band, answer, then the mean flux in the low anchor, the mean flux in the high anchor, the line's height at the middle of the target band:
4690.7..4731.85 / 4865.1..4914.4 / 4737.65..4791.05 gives 3.00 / 21.1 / 9.36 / 17.6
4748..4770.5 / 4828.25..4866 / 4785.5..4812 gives 2.88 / 17.4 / 10.8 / 14.5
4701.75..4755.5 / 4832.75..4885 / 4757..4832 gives 6.91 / 19.8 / 10.3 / 15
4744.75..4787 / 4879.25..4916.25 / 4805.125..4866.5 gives 6.76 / 16.4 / 9.16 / 12.6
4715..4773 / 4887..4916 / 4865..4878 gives 1.31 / 18.6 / 9.12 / 10.9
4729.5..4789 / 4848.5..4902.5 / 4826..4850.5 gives 1.82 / 16.9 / 9.78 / 12.1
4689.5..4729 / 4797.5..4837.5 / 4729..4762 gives -0.38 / 21.3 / 11.8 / 18.1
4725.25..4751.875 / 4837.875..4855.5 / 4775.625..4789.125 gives 1.05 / 18.7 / 10.8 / 15.5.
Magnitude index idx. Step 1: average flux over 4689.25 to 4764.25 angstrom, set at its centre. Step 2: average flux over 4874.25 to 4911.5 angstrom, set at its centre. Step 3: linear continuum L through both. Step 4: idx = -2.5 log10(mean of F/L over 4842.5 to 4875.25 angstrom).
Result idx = 0.113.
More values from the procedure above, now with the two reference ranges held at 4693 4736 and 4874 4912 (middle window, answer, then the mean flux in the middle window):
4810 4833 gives 0.193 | 11.6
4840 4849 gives 0.134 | 10.9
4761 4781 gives 0.079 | 15.8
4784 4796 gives 0.171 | 13.5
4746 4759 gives 0.025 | 17.8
